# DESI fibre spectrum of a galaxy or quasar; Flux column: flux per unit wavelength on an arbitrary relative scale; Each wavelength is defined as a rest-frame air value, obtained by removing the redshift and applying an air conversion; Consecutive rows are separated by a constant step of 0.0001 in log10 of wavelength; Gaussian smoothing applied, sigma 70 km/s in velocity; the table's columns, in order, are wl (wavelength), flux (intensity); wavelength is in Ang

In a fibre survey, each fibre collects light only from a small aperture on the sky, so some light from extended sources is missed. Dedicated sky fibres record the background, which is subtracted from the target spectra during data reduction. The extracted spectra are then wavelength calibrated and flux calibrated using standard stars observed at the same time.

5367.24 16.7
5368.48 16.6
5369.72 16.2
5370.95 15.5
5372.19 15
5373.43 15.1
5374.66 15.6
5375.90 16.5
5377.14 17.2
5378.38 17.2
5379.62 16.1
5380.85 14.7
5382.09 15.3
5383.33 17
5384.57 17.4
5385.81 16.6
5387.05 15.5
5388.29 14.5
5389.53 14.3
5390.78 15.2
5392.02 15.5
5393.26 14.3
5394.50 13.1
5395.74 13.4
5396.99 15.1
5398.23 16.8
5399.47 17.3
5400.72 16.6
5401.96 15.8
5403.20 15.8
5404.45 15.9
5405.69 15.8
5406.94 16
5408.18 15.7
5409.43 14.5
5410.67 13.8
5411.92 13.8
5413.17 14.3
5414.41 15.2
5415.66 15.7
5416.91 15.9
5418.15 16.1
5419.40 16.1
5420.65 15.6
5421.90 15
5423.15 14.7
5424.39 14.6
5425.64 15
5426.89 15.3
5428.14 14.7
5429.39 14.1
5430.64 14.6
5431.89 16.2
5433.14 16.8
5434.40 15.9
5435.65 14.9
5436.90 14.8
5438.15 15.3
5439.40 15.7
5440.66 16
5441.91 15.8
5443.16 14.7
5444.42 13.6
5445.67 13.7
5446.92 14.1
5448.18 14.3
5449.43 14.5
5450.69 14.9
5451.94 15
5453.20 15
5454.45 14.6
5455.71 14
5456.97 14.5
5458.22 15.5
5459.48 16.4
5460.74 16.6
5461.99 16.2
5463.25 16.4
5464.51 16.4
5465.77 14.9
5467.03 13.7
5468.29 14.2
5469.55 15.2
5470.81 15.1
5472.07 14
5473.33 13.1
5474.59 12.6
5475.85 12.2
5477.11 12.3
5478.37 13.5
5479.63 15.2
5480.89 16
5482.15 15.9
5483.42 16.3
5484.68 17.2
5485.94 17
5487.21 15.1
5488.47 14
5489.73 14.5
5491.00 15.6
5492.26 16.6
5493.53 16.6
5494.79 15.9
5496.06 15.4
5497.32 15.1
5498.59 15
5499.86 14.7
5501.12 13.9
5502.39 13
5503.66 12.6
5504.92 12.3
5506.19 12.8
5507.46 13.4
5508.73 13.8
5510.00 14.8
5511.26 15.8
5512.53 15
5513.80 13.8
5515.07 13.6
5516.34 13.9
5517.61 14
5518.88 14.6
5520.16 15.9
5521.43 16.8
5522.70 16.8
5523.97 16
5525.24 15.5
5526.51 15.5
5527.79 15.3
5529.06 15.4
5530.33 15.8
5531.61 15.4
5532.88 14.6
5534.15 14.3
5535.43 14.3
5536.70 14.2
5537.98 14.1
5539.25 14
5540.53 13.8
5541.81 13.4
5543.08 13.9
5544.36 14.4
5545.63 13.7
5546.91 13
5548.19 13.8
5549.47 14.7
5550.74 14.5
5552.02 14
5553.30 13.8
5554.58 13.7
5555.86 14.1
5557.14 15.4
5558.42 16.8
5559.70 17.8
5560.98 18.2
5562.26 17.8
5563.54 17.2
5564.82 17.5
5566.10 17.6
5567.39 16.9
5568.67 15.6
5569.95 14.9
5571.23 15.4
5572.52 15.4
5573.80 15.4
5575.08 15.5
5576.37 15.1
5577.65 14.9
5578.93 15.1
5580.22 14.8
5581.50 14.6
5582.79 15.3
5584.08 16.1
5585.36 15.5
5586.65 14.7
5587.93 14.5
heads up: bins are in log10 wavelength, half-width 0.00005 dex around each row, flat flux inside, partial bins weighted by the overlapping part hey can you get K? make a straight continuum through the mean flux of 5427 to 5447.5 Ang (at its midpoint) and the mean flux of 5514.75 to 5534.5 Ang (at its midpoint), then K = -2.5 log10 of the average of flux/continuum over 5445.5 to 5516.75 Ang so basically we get 0.03 mag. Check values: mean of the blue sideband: 15.1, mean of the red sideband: 15.3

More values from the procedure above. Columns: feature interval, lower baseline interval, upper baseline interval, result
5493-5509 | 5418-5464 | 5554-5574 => 0.11 mag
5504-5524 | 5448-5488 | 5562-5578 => 0.07 mag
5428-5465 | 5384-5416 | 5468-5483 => -0.04 mag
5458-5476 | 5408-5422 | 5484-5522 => 0.00 mag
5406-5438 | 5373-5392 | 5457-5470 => 0.04 mag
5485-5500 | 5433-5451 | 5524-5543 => -0.05 mag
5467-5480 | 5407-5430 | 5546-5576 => 0.12 mag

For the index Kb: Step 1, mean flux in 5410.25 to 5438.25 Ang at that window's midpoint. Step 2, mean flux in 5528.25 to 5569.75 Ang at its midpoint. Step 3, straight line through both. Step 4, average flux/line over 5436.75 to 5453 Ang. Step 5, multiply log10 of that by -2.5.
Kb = 0.02 mag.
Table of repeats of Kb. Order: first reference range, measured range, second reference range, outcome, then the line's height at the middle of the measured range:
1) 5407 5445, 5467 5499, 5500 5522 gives -0.03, 14.5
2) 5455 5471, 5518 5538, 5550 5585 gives 0.02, 15.5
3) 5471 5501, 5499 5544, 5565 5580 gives 0.05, 15.2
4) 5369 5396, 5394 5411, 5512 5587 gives 0.00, 15.5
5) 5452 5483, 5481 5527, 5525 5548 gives -0.03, 14.6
